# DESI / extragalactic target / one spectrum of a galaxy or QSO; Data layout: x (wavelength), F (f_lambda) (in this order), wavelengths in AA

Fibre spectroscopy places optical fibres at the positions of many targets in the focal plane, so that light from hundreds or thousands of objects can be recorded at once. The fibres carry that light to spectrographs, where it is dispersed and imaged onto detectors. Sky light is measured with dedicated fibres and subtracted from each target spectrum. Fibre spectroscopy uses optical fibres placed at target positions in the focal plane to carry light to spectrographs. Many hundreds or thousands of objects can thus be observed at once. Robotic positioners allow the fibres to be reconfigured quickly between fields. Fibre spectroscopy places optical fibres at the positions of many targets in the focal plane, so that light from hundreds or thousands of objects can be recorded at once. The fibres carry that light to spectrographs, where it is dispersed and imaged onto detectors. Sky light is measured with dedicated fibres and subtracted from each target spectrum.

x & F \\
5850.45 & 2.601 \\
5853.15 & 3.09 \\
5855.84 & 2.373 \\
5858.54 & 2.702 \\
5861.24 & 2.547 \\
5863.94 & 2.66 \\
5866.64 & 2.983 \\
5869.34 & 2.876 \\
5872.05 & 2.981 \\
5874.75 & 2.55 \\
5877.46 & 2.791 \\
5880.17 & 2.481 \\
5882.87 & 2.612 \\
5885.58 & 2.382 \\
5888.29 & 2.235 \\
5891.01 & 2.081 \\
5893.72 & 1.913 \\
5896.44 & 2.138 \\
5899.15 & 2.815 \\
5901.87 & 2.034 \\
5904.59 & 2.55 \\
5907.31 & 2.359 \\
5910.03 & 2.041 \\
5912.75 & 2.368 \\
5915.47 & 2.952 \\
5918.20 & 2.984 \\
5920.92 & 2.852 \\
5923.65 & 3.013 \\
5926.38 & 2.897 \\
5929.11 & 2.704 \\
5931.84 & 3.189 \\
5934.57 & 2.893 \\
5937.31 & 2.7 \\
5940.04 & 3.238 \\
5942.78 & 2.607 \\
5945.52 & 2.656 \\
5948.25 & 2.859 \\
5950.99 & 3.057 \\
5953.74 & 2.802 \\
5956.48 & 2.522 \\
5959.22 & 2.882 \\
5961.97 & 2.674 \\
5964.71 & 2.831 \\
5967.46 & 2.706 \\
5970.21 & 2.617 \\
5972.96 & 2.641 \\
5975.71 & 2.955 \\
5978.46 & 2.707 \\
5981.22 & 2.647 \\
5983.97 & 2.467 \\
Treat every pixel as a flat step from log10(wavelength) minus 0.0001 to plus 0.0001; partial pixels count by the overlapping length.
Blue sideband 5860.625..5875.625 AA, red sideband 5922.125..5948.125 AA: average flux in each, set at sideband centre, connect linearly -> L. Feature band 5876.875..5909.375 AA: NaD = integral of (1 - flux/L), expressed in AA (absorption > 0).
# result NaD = 5.41 AA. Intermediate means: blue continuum 2.78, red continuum 2.88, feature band 2.35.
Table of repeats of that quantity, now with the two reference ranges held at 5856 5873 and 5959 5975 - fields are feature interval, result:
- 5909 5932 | -0.2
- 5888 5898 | 2.4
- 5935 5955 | -0.9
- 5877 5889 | 1.1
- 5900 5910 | 1.6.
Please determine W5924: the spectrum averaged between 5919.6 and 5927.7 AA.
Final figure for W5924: 2.92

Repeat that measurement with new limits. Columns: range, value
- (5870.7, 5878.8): 2.77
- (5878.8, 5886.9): 2.49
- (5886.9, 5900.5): 2.24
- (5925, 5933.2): 2.93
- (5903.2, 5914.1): 2.33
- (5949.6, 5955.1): 2.92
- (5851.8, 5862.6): 2.68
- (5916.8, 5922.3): 2.92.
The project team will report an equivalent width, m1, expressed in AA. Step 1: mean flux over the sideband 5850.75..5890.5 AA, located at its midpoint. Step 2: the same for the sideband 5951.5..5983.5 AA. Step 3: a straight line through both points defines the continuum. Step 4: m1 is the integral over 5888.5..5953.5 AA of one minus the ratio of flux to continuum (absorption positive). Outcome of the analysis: 1.1 AA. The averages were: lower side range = 2.65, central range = 2.64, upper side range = 2.73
